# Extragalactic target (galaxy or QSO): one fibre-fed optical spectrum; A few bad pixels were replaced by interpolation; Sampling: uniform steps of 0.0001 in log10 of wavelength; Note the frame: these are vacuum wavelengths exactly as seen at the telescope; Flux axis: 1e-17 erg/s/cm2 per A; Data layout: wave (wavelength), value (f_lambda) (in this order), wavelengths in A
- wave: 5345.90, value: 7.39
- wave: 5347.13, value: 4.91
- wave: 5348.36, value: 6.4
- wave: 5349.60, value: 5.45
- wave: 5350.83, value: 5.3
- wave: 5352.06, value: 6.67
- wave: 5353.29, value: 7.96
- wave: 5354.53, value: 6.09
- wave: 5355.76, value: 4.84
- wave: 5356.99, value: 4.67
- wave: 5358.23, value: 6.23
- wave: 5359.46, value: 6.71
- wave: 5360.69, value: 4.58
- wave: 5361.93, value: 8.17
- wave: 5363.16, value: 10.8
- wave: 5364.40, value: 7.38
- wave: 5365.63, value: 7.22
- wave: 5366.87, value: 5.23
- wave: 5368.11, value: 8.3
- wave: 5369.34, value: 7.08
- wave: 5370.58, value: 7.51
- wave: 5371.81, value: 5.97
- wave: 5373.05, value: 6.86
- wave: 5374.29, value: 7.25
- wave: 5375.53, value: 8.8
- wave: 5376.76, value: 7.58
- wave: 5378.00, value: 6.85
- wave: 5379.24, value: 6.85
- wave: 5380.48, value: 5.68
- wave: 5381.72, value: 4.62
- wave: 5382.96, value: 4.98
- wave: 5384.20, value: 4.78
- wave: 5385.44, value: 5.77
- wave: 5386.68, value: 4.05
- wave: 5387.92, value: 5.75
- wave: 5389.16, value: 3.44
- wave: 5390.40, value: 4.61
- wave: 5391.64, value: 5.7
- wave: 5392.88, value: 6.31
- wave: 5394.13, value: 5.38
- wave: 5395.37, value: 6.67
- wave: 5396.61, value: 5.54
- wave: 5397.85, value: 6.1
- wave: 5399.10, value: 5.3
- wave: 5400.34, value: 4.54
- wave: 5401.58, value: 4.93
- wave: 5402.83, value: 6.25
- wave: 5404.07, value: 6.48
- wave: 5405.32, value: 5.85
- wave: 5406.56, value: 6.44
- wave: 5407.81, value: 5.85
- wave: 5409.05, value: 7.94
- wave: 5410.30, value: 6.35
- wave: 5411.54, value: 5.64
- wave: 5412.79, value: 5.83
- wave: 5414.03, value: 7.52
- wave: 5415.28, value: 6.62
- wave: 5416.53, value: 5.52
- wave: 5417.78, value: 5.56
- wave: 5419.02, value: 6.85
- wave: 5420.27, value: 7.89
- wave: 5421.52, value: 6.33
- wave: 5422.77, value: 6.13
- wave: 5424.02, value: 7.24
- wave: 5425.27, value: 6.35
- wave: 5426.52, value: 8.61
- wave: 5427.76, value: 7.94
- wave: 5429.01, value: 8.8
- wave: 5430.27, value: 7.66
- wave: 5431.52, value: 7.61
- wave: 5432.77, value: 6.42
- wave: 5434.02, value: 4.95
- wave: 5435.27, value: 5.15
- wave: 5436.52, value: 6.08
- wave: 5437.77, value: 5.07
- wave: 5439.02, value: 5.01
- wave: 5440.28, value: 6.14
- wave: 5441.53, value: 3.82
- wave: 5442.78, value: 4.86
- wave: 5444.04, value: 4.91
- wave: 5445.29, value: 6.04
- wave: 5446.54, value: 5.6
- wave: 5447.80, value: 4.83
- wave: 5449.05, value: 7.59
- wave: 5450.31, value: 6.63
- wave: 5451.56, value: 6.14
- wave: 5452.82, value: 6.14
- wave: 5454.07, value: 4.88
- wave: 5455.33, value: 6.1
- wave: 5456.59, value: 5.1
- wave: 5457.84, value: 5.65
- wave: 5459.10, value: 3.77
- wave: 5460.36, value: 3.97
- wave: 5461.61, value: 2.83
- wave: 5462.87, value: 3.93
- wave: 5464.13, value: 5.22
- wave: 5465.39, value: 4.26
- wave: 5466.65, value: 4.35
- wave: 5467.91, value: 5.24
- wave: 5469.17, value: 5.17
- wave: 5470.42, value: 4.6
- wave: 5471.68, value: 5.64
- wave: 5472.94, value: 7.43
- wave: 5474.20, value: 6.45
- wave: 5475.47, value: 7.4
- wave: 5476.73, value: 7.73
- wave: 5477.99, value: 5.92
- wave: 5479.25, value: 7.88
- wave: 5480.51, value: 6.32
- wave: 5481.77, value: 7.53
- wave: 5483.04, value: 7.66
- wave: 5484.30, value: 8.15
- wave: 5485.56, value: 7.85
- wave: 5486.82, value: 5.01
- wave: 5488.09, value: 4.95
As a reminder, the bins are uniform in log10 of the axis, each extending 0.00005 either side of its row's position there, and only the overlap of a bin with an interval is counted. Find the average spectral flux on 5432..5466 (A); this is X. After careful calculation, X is 5.24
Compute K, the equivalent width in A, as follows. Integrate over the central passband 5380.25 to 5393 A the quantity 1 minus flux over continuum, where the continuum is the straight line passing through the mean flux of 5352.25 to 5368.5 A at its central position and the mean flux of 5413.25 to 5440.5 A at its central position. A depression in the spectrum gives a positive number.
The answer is 3.25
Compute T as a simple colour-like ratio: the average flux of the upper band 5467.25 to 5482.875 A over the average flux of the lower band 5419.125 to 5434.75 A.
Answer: 0.9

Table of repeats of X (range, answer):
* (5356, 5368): 6.78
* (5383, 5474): 5.77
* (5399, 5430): 6.54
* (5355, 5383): 6.74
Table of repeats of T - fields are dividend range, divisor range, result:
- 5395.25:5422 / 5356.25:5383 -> 0.91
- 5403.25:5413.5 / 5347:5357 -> 1.07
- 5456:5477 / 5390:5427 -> 0.83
